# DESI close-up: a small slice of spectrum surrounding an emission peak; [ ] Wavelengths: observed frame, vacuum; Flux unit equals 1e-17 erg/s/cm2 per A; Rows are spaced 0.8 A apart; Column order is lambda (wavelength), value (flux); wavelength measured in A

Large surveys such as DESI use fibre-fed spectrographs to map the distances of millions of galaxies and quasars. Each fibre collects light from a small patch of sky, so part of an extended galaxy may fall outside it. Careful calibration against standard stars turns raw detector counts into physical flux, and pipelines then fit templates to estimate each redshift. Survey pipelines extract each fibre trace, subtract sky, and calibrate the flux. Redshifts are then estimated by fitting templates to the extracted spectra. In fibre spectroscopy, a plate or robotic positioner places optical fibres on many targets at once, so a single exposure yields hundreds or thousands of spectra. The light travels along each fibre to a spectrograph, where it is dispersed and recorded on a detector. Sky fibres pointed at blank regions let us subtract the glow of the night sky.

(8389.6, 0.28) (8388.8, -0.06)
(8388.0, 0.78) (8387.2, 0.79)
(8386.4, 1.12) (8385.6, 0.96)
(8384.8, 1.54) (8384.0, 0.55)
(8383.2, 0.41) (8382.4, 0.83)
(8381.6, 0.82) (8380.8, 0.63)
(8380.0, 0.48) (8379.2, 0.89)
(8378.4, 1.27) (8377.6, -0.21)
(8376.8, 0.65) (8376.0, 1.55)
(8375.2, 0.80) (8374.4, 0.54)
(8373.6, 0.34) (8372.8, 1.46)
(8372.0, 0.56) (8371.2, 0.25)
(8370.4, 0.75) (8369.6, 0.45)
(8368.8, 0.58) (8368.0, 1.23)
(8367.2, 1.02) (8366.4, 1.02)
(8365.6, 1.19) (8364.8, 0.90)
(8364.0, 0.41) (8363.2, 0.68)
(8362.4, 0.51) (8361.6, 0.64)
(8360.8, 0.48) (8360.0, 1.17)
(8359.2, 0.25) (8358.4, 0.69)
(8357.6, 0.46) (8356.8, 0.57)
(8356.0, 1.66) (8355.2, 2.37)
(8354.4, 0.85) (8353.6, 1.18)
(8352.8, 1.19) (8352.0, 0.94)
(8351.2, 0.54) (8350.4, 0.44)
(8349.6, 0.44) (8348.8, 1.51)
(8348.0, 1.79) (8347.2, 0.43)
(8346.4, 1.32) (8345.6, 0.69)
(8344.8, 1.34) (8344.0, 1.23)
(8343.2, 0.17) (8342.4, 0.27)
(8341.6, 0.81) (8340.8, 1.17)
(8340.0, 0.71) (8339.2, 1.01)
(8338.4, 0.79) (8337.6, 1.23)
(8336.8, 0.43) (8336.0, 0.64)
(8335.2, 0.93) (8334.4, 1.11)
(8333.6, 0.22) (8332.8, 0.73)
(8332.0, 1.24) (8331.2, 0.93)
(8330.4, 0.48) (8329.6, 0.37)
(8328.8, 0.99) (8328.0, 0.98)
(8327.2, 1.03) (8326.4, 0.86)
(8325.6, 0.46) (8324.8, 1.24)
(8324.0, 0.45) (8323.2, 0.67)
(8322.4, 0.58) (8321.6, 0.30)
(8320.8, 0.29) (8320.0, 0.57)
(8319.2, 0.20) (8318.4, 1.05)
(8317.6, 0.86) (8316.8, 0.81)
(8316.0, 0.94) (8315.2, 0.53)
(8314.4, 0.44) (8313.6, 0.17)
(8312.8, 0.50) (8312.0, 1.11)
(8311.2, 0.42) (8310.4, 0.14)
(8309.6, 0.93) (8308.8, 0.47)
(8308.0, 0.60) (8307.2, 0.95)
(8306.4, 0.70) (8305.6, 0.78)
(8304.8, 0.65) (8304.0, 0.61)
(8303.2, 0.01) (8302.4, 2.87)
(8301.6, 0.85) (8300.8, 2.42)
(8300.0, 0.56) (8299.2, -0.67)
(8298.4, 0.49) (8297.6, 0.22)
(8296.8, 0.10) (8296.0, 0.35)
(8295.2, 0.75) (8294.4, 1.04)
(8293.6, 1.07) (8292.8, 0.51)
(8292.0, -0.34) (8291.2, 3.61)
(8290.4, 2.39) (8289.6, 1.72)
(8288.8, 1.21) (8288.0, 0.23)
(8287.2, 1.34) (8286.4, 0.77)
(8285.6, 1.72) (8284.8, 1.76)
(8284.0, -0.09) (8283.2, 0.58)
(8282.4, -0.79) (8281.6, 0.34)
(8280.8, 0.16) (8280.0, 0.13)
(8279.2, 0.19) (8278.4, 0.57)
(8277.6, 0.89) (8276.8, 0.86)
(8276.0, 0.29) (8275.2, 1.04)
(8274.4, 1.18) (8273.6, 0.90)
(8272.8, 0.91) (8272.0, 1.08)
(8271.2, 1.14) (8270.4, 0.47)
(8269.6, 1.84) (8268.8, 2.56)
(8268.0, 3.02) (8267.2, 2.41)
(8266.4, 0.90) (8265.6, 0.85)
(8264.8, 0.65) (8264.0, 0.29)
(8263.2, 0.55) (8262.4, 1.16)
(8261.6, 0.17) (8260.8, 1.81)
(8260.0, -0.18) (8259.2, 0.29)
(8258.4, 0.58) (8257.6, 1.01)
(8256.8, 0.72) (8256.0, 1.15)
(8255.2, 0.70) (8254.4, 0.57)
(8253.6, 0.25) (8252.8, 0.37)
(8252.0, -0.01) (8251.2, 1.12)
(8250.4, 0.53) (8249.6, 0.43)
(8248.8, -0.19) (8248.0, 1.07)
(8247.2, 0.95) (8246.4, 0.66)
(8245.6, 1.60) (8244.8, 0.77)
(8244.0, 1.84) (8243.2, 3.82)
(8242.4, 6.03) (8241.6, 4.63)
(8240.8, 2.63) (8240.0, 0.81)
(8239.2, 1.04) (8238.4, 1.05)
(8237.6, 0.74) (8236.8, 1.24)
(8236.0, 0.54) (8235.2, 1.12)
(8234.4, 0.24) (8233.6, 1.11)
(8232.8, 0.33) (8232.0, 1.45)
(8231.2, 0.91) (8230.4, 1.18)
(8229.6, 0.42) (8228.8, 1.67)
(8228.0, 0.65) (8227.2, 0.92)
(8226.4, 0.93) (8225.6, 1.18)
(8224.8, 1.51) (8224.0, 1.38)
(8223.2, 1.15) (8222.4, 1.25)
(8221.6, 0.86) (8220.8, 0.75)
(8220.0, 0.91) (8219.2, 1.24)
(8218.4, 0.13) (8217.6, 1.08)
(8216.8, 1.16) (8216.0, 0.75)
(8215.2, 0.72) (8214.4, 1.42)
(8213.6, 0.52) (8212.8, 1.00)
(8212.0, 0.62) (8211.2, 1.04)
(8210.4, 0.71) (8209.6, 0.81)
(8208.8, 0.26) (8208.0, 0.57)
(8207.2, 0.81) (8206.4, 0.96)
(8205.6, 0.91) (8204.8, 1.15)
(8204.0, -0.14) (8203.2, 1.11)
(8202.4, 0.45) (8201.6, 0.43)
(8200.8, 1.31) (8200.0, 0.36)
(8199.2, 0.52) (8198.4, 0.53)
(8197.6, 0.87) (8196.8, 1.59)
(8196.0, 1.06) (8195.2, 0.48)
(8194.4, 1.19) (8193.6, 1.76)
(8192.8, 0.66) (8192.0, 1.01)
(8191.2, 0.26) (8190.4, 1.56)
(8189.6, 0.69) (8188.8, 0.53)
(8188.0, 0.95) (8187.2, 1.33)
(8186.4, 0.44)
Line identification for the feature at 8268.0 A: [N II]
